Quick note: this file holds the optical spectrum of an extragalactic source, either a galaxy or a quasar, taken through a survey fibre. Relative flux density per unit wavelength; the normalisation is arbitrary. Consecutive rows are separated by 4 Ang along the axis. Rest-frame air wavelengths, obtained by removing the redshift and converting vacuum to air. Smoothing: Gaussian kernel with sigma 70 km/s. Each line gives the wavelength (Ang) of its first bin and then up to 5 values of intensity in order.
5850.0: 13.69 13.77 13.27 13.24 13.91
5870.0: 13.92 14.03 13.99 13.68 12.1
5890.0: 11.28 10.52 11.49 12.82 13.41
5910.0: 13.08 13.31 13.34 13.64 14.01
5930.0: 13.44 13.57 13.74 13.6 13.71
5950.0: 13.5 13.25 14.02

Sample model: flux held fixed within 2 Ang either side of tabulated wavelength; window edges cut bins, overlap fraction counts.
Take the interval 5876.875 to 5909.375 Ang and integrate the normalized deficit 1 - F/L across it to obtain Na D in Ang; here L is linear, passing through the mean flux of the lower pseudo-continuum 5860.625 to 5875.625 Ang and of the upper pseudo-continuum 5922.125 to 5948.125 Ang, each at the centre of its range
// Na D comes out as 3.2 Ang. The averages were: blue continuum 13.8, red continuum 13.7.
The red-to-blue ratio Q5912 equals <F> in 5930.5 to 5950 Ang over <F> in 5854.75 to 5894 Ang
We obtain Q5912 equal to 1.04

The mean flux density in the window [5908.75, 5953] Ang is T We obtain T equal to 13.5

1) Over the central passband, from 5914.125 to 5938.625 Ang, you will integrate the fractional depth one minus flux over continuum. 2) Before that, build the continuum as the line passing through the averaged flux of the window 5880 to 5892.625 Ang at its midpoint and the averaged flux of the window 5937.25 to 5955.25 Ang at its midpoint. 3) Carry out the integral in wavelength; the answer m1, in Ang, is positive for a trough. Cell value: -0.9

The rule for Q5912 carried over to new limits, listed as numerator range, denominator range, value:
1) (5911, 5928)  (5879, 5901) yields 1.13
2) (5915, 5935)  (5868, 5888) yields 1.00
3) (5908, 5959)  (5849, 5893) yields 1.02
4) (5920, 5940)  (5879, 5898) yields 1.14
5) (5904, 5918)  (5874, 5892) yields 1.03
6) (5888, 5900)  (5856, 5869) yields 0.82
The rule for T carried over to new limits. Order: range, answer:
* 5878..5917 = 12.5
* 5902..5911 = 13.2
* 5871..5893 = 12.9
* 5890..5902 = 11.4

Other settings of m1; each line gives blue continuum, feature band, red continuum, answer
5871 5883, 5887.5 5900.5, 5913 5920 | 2.3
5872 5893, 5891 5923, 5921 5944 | 1.6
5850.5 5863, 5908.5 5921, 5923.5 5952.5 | 0.3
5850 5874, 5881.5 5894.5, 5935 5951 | 1.7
